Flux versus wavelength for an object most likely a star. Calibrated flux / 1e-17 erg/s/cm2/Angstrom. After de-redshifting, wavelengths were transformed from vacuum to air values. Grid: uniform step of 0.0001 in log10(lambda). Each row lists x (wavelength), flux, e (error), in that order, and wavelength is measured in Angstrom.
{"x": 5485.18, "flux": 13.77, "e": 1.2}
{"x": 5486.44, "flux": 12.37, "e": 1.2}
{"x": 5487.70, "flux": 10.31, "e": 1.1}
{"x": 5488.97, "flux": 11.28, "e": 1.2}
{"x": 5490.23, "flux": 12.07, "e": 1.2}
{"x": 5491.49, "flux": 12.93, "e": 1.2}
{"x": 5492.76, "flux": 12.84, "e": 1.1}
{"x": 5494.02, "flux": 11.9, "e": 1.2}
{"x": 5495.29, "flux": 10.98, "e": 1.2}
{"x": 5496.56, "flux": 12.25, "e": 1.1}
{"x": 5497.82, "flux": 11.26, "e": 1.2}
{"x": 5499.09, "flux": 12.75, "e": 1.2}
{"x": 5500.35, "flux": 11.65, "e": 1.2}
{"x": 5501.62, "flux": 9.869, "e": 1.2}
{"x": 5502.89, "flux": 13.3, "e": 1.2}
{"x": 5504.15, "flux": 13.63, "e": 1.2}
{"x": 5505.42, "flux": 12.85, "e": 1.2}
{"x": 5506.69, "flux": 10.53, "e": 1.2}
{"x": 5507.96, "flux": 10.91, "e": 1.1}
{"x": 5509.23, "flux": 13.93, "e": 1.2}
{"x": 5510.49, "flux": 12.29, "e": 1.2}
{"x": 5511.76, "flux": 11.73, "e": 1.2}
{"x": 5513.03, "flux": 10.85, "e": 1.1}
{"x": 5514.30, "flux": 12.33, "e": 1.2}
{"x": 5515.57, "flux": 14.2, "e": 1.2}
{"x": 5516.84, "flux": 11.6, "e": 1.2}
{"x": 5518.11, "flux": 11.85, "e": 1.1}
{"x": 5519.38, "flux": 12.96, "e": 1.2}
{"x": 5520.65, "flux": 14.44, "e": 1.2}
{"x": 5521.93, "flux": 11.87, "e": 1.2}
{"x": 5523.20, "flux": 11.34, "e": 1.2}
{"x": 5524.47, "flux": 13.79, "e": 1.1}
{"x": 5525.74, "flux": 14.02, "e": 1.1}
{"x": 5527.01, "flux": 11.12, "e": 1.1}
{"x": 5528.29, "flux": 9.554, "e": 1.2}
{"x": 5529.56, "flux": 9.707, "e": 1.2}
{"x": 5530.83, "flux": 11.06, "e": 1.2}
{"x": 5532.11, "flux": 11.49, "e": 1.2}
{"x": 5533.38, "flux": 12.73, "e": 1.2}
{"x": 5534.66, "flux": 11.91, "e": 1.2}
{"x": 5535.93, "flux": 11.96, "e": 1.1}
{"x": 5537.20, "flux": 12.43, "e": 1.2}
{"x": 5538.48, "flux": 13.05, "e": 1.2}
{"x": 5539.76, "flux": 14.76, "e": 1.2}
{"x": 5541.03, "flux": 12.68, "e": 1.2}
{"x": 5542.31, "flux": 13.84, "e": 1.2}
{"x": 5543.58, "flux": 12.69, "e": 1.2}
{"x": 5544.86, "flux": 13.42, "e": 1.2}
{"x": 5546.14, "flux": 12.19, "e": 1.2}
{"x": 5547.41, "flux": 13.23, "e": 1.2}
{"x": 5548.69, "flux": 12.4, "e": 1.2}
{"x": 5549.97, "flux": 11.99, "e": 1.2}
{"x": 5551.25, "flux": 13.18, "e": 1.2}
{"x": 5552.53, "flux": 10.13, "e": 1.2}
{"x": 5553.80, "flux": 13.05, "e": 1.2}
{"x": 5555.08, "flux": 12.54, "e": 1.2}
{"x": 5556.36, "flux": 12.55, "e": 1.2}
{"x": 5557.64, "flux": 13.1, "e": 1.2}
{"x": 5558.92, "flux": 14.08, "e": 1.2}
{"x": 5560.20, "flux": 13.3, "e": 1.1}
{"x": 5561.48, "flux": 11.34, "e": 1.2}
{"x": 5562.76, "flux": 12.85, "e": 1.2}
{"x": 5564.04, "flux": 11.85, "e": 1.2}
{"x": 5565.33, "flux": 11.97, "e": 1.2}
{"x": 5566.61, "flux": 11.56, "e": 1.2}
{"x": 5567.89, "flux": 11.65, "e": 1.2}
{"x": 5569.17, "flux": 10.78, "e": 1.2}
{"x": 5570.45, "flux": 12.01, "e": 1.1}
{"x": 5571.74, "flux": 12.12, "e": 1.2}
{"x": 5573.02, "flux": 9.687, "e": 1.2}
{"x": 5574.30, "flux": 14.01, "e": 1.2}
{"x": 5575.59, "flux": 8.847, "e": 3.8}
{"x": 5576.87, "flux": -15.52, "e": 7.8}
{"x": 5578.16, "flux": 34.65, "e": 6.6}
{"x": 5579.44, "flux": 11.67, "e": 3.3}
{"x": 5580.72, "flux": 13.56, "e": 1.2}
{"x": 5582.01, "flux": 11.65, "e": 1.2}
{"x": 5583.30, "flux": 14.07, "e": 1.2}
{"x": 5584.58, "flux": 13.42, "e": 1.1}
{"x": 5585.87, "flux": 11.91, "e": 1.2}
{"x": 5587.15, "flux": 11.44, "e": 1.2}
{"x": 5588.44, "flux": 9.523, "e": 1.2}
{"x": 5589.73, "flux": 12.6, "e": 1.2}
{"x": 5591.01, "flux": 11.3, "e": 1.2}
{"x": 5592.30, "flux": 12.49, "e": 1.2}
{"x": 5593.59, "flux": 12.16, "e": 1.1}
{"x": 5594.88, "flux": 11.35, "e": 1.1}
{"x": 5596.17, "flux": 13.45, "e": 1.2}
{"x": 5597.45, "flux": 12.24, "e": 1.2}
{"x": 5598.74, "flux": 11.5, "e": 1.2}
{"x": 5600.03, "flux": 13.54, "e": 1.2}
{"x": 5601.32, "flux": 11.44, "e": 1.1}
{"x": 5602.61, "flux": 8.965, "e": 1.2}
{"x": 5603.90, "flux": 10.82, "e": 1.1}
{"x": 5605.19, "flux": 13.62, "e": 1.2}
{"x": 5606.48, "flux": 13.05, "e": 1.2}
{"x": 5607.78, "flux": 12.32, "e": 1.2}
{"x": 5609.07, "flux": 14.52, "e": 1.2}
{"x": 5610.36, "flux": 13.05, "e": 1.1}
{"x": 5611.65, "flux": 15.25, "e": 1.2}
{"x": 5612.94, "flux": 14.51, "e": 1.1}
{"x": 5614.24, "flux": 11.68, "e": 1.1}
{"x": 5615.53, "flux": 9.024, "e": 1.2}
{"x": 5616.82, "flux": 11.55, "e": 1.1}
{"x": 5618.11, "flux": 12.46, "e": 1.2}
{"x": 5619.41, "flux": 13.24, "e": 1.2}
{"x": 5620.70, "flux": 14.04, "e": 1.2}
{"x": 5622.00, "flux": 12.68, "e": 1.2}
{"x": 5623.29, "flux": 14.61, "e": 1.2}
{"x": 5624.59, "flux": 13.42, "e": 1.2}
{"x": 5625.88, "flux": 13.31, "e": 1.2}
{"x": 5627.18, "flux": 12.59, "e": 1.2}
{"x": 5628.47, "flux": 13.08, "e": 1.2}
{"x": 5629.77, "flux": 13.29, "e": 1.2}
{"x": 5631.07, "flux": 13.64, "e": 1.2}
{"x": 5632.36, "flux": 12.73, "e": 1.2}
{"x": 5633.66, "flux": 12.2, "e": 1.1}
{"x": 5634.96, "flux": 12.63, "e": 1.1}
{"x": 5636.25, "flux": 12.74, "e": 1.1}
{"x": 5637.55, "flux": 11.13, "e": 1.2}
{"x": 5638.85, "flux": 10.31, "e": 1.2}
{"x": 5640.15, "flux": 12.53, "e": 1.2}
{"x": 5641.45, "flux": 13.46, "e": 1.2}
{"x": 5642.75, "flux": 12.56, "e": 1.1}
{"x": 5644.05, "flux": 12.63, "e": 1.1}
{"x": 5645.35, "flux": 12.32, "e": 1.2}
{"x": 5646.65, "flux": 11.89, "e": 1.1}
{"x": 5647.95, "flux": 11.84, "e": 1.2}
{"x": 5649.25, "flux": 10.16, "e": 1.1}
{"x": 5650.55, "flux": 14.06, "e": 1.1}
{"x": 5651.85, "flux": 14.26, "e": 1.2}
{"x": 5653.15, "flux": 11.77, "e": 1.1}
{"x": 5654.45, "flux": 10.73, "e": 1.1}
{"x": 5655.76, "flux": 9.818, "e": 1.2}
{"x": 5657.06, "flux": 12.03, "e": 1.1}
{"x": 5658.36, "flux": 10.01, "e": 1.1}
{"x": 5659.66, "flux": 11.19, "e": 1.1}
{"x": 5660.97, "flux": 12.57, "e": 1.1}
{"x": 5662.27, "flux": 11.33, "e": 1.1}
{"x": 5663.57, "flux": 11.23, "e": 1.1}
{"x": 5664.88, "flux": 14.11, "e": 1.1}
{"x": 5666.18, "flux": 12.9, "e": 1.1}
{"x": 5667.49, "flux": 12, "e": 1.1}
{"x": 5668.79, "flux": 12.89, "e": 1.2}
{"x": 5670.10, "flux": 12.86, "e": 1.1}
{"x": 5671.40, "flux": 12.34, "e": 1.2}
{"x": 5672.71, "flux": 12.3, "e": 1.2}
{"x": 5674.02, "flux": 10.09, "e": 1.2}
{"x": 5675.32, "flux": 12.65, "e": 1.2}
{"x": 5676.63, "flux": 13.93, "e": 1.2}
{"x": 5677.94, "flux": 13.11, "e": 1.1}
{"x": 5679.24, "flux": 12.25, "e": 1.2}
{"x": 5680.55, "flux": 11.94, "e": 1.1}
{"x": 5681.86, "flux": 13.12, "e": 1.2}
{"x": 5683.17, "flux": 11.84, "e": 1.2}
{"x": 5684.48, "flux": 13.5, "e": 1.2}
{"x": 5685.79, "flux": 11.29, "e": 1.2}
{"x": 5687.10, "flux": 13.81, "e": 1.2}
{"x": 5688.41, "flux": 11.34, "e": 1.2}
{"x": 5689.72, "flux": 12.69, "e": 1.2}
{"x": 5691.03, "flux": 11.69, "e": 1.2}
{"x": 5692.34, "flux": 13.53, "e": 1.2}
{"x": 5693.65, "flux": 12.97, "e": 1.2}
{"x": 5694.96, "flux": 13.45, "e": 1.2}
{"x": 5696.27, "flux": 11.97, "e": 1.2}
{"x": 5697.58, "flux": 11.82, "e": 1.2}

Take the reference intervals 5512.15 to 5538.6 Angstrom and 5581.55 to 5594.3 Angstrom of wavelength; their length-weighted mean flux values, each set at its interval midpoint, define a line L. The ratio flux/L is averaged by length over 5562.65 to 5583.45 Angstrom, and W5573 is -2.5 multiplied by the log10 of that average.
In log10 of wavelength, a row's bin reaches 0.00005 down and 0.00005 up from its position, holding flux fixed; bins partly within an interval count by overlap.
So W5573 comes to 0.050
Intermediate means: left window 12.1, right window 12.1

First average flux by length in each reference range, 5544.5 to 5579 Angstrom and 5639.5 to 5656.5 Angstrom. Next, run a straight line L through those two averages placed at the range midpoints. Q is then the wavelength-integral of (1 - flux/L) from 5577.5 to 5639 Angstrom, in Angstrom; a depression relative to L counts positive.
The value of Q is -4.5 Angstrom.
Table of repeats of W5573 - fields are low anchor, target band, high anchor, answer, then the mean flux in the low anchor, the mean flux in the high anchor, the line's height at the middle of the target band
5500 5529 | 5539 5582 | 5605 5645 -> 0.02 mag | 12.2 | 12.8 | 12.5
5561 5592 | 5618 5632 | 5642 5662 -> -0.13 mag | 11.6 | 11.9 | 11.8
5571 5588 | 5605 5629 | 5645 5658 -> -0.11 mag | 11.6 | 11.8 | 11.7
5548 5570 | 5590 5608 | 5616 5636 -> 0.06 mag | 12.3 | 13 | 12.7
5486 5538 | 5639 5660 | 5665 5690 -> 0.04 mag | 12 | 12.5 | 12.4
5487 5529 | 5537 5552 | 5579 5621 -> -0.07 mag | 12.1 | 12.3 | 12.2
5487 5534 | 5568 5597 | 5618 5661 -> 0.05 mag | 12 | 12.4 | 12.2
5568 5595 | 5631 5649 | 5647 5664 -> -0.06 mag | 11.6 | 11.6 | 11.6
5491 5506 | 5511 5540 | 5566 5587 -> -0.02 mag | 12.2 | 11.6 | 12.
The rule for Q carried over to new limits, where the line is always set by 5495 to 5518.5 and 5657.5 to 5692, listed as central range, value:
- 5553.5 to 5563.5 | -0.6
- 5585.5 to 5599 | 0.4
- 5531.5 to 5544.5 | -0.7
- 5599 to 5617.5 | -0.3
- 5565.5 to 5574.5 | 0.4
